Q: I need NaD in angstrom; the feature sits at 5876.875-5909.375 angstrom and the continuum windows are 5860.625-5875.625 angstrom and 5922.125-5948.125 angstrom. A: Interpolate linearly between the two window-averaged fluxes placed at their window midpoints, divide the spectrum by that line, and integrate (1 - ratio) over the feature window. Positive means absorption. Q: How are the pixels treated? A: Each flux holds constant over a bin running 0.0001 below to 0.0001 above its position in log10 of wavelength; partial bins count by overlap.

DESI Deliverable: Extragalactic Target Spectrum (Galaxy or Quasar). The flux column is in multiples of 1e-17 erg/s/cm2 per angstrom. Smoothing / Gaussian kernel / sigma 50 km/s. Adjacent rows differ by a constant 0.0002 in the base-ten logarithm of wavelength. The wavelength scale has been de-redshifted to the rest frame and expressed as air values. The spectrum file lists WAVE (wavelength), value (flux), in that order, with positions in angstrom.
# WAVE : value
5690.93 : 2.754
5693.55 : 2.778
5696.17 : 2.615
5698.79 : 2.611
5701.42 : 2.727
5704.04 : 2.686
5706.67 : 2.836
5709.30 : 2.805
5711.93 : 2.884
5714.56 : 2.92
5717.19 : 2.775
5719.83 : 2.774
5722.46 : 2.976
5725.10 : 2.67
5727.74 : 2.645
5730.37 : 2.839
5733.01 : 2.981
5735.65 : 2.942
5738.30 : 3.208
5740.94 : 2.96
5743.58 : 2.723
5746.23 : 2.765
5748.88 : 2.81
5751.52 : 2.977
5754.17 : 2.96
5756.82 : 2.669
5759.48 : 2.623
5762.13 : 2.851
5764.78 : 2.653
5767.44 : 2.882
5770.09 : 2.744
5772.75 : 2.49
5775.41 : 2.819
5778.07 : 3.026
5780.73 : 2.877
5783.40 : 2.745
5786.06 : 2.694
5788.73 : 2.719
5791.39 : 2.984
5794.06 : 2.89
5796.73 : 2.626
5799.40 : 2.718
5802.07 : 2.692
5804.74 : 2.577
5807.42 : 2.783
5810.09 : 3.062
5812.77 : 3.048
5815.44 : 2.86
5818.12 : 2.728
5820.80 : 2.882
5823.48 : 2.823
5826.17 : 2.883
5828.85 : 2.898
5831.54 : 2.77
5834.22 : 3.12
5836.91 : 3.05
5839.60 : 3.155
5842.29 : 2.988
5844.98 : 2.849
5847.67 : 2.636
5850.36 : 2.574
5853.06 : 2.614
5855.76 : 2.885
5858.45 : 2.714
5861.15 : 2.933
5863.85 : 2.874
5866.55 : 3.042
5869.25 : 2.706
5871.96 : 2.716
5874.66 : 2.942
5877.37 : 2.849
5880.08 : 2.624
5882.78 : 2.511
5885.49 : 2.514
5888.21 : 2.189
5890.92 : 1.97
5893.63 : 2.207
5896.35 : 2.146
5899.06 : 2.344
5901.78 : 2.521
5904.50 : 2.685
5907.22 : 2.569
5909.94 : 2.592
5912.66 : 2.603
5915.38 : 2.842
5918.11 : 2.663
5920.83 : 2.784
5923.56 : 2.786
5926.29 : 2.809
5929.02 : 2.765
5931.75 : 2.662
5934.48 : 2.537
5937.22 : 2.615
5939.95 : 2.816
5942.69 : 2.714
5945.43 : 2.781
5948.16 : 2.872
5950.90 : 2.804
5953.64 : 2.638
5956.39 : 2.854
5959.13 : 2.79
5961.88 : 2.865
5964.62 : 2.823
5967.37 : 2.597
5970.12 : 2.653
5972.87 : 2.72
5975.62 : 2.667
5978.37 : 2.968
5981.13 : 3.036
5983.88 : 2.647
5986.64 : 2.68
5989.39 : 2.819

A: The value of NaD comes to 4.5 angstrom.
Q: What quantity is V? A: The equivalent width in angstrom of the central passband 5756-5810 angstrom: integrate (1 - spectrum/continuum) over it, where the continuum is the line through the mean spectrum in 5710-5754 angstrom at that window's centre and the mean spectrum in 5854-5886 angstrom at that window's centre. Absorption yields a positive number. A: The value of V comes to 1.42 angstrom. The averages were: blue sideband 2.87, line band 2.76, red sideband 2.78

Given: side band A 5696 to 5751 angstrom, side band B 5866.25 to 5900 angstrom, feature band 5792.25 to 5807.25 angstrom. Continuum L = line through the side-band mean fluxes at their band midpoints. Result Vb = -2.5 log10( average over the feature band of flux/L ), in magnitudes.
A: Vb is -0.02 mag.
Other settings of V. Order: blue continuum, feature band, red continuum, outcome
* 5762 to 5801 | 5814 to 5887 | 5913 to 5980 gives -1.4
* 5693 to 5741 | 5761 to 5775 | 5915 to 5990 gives 0.4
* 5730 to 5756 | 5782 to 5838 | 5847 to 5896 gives -1.4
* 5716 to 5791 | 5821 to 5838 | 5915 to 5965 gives -0.8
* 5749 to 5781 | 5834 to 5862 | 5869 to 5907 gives -2.8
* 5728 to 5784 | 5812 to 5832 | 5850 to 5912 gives -1.1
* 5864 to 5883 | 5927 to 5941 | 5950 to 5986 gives 0.5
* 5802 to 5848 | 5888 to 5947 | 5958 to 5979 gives 4.6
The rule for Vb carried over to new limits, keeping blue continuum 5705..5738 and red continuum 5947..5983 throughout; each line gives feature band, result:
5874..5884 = 0.035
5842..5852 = 0.032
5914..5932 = 0.013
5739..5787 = 0.014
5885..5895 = 0.268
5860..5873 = -0.017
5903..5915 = 0.068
